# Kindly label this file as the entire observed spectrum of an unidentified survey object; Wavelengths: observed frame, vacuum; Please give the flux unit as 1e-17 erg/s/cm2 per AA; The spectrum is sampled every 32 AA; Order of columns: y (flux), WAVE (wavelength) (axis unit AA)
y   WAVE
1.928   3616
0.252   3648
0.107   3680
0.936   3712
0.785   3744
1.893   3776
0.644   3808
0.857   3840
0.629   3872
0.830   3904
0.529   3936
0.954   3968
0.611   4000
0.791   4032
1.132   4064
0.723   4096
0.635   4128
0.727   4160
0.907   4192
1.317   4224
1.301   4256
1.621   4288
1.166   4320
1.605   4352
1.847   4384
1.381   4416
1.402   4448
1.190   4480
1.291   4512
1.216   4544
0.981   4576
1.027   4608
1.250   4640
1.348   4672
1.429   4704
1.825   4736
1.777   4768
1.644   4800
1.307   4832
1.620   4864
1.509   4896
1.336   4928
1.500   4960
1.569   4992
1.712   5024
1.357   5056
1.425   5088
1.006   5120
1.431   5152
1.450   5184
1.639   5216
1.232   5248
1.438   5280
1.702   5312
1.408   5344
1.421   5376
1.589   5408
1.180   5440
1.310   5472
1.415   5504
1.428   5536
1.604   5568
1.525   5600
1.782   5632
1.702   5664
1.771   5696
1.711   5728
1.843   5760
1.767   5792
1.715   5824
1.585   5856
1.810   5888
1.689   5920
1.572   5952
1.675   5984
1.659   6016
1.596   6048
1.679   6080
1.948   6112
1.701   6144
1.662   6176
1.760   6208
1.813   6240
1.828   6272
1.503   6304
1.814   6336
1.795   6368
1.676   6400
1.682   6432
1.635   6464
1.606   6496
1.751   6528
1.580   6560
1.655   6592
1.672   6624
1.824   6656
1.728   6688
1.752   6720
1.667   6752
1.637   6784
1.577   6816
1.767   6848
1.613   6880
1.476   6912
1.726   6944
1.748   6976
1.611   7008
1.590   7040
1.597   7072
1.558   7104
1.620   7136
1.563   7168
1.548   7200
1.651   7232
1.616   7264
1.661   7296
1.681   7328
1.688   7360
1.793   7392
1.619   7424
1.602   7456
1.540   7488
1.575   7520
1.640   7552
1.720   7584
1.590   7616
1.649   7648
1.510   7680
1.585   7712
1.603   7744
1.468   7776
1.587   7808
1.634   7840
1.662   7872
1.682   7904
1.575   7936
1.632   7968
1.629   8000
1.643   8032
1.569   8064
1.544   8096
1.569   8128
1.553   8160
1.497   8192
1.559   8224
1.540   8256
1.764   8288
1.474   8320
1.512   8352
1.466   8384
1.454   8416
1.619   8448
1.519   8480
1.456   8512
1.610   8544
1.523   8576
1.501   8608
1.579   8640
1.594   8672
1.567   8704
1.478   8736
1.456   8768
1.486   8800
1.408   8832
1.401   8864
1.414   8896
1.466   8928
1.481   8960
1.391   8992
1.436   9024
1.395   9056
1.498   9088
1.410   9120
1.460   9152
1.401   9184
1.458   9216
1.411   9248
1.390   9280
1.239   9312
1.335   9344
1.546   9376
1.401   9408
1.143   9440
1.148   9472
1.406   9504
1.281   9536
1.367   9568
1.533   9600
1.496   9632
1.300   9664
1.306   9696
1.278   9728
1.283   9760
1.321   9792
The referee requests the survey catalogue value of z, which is 0.05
